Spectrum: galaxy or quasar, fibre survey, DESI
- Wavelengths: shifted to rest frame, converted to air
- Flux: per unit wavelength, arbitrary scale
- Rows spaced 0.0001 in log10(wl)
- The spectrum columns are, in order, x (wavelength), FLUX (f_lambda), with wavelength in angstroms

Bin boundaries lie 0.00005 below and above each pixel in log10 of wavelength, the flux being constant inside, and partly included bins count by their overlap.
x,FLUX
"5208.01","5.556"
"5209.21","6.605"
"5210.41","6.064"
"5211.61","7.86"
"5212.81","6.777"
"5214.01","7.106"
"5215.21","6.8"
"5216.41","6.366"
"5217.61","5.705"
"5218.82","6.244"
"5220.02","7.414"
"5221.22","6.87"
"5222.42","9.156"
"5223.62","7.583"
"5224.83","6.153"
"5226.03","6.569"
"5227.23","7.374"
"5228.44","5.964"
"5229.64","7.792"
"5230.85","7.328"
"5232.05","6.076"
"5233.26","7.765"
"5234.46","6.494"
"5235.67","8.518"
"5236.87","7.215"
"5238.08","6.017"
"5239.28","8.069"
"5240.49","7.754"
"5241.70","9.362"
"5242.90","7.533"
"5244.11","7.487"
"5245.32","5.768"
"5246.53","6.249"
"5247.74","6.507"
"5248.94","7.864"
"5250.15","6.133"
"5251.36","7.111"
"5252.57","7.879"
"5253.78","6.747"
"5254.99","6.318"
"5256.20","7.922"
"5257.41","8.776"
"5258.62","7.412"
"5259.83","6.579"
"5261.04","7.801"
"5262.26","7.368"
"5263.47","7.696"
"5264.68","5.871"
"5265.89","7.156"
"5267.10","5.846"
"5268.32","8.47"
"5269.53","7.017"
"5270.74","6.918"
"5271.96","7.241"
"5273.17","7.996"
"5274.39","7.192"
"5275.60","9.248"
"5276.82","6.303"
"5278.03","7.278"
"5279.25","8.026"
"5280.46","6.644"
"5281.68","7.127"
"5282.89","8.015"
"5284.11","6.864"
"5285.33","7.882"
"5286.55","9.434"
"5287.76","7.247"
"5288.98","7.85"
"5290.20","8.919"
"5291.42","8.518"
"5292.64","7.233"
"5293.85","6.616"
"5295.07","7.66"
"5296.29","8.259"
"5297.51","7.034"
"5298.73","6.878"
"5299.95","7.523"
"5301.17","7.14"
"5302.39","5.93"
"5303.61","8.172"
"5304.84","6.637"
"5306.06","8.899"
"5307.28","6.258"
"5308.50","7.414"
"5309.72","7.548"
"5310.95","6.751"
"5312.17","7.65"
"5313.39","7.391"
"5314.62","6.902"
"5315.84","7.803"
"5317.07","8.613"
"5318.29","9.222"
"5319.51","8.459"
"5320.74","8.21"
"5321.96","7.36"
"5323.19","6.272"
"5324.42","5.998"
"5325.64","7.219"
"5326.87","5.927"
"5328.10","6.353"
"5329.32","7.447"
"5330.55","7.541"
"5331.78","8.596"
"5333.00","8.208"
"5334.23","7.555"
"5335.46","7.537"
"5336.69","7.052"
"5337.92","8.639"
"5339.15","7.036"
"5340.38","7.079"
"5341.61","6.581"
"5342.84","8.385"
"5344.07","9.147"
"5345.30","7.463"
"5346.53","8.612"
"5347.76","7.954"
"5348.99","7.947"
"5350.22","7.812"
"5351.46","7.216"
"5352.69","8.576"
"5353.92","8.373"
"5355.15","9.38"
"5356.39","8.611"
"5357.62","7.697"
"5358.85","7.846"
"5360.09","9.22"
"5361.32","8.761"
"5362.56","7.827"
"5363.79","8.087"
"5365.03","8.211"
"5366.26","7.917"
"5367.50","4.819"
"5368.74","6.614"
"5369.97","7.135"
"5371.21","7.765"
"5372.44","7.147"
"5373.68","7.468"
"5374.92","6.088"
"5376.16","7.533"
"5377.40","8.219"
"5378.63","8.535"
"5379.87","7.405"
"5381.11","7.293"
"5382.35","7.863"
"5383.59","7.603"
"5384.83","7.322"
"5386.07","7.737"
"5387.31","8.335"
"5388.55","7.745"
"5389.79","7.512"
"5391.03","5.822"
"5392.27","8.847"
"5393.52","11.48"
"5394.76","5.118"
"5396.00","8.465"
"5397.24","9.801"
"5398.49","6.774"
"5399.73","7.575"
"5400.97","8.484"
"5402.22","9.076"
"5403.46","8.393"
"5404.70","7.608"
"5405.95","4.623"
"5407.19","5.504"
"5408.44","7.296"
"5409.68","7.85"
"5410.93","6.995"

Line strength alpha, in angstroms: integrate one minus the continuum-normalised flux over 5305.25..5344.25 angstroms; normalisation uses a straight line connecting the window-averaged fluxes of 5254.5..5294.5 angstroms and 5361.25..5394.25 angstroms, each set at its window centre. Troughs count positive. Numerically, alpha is 0.3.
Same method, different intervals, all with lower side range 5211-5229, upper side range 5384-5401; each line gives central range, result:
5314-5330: 0.29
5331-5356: -1.08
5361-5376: 0.91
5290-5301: -0.30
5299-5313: 0.30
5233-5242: -0.71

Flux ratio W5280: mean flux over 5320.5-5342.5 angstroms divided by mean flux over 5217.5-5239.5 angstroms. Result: 1.0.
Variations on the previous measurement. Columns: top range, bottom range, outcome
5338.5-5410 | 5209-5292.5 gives 1.06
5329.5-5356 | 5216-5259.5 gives 1.11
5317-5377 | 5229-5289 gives 1.05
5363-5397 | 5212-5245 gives 1.06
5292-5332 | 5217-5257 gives 1.03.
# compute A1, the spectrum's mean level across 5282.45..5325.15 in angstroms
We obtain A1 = 7.56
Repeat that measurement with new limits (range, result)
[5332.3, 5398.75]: 7.81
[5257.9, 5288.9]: 7.4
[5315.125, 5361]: 7.82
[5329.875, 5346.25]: 7.77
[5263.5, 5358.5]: 7.57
